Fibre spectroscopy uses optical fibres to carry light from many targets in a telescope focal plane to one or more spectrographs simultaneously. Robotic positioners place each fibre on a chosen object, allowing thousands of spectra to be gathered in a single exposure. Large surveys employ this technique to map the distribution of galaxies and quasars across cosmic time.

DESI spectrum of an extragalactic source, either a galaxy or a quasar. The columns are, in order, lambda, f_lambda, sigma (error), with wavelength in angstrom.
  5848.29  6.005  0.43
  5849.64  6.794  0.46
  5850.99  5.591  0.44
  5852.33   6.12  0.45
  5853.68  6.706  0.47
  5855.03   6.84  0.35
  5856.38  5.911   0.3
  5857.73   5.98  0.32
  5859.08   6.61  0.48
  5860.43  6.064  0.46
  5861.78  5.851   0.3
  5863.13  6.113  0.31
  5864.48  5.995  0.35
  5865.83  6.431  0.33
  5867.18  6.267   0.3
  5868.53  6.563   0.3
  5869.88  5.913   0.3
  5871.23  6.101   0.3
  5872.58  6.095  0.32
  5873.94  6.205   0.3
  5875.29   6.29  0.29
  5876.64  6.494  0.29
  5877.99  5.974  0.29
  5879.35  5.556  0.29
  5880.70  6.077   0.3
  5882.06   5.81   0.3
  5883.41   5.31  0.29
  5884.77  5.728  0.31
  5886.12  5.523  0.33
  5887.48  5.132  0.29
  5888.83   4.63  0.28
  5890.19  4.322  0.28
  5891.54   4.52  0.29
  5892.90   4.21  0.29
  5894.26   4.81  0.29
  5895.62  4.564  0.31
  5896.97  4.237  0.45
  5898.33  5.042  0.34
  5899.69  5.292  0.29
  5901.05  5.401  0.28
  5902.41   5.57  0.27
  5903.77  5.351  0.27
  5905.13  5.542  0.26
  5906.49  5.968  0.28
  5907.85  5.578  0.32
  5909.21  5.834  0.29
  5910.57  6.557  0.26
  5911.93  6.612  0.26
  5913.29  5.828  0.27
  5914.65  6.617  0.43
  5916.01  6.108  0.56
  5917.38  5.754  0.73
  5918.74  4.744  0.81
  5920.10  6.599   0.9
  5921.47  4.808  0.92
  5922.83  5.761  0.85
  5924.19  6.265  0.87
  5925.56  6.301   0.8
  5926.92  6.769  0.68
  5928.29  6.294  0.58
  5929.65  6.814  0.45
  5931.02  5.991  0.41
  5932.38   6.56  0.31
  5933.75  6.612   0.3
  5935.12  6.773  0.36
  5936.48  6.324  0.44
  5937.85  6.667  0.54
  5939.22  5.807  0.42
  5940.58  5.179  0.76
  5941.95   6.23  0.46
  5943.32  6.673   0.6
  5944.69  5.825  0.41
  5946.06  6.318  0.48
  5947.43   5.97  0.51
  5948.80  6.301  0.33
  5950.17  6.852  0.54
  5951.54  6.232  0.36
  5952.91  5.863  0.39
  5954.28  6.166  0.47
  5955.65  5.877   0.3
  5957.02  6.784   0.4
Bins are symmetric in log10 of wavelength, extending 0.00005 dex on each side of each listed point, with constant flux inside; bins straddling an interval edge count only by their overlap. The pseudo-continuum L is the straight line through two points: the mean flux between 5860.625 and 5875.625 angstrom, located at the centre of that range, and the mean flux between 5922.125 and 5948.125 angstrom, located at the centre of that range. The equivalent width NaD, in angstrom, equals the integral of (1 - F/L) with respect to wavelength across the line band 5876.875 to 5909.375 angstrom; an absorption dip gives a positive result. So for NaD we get 4.9 angstrom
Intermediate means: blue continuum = 6.16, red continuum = 6.27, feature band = 5.26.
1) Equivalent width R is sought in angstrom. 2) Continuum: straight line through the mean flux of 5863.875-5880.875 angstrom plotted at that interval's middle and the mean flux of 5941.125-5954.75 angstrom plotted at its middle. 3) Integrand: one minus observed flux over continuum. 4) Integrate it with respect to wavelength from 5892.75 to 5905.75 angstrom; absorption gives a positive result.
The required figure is 2.4 angstrom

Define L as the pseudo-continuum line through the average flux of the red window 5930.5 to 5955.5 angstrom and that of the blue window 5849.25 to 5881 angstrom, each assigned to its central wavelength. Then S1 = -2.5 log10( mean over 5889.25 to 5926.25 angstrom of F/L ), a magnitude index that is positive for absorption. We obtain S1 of 0.14 mag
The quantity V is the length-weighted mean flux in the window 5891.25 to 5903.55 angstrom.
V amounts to 4.88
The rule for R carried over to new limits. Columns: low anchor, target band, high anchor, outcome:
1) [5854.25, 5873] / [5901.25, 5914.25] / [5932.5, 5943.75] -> 0.8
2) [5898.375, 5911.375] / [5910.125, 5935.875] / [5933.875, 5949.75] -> -1.2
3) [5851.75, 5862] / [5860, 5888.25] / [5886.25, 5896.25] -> -2.7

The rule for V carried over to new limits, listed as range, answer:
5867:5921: 5.61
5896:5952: 5.99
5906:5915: 6.13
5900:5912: 5.77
